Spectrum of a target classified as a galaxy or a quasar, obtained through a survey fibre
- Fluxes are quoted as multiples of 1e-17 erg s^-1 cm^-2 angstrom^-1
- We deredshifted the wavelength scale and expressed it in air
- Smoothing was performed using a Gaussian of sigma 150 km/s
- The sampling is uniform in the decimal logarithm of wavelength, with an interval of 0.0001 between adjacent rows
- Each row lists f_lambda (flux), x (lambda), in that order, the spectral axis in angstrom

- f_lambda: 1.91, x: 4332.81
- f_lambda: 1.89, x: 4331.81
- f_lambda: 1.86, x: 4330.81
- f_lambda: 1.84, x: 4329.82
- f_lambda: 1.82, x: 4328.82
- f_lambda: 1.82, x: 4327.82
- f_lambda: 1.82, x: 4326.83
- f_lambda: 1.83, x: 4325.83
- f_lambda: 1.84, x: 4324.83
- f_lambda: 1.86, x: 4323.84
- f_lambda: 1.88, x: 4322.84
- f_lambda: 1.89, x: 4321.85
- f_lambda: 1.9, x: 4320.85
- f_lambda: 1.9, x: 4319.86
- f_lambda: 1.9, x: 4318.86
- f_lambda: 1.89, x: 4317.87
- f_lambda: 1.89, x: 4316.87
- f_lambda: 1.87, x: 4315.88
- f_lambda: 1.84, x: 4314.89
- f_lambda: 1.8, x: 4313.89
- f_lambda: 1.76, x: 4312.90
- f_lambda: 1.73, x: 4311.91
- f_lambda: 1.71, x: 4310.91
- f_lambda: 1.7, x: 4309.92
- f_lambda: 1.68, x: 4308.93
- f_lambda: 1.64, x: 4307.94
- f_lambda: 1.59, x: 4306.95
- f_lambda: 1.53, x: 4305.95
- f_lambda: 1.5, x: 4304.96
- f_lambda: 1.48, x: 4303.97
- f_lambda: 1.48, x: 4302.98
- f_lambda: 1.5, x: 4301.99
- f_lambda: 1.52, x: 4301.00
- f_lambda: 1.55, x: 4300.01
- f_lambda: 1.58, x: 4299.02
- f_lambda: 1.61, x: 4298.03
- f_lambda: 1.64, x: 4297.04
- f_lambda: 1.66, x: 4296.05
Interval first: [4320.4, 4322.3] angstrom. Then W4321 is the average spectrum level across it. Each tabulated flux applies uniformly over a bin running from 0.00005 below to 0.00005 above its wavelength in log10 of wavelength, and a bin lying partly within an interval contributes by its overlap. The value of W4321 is 1.89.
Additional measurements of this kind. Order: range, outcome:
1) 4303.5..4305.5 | 1.49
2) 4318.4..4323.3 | 1.89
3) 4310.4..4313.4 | 1.73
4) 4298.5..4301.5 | 1.55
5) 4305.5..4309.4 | 1.61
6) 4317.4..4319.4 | 1.89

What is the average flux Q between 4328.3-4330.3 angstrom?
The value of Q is 1.82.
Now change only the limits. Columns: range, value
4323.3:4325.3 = 1.85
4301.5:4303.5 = 1.49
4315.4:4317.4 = 1.88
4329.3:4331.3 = 1.85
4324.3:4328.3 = 1.83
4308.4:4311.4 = 1.7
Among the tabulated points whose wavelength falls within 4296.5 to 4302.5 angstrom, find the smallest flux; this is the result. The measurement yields 1.5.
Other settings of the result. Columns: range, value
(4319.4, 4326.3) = 1.83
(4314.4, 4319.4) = 1.84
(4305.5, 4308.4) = 1.53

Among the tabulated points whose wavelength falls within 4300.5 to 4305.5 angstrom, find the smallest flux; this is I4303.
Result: 1.48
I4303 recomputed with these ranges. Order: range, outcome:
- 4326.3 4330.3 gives 1.82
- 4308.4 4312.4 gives 1.68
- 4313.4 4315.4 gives 1.8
